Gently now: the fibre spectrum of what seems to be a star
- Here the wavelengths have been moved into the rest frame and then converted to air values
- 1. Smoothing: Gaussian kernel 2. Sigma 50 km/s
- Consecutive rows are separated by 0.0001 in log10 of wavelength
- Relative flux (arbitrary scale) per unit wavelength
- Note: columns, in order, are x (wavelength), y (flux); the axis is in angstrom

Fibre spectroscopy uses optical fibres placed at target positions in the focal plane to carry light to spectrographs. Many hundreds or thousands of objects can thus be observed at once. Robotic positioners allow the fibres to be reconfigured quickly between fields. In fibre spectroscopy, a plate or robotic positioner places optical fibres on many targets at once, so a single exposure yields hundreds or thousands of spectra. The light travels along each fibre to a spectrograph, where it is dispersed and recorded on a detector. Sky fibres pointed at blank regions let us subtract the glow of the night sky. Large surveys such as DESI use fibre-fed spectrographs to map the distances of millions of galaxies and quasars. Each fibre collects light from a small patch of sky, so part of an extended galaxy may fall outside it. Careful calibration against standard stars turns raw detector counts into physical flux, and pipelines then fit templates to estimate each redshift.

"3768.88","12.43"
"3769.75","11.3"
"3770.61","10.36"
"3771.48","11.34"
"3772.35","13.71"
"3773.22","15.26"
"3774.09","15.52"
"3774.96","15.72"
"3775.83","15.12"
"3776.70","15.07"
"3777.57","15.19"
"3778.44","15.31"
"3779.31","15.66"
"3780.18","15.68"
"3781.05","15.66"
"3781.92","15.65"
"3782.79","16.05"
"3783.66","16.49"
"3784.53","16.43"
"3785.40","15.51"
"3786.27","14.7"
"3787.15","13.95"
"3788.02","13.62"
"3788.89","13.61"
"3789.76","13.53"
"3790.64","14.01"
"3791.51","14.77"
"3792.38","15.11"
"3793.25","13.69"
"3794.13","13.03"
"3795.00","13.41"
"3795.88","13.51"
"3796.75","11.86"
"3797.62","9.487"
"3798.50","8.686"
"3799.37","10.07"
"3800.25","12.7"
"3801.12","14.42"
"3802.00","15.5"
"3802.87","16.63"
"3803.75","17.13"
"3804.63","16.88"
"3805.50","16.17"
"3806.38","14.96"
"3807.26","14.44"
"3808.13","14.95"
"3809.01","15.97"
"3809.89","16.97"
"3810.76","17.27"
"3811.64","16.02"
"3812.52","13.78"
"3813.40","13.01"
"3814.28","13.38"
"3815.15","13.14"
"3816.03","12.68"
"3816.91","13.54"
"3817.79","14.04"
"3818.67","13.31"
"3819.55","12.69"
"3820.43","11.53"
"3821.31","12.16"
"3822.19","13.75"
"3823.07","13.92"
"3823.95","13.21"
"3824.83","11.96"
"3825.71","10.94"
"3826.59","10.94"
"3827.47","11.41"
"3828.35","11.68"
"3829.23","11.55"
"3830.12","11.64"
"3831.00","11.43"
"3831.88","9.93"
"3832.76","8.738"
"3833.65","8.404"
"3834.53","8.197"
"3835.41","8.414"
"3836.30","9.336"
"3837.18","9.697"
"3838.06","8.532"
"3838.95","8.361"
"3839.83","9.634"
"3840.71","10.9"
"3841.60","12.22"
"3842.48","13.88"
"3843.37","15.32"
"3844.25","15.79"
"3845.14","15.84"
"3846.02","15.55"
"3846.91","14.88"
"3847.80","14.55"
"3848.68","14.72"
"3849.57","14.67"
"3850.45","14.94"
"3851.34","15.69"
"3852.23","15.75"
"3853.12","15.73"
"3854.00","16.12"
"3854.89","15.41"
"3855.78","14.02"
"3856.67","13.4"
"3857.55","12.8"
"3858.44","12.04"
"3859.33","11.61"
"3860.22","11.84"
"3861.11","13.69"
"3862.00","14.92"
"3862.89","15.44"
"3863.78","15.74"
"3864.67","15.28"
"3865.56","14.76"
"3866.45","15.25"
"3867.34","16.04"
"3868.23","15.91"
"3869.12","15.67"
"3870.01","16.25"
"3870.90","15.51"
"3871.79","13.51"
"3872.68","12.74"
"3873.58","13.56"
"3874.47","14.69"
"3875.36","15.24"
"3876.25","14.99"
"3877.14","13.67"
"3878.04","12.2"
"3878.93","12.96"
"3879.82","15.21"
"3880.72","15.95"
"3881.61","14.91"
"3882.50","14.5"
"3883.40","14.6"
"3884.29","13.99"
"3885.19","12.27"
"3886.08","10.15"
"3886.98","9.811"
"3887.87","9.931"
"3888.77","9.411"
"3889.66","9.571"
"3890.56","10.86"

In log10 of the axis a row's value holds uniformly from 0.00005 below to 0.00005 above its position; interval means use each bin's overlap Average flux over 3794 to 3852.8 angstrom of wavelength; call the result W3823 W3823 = 13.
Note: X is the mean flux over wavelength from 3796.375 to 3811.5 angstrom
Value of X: 14.4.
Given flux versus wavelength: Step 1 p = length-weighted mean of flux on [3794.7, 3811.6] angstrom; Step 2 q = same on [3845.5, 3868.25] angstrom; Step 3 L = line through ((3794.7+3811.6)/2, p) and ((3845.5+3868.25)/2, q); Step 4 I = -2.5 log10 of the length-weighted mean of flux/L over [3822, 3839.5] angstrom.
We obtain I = 0.34 mag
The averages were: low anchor 14.3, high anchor 14.6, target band 10.6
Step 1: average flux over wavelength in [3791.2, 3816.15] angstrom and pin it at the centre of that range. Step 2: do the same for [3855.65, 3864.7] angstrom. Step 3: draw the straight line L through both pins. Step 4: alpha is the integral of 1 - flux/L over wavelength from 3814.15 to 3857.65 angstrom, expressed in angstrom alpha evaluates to 3.9 angstrom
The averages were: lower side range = 14.1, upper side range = 13.6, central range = 12.6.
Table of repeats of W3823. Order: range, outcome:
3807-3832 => 13.2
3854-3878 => 14.4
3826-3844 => 10.6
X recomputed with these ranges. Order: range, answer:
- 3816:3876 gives 13.2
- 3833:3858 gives 12.9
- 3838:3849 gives 13.2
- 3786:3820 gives 14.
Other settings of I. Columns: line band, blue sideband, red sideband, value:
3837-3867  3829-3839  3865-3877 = -0.145 mag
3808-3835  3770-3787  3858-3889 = 0.148 mag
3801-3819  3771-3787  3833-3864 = -0.055 mag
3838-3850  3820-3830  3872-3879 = -0.051 mag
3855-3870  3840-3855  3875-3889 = -0.026 mag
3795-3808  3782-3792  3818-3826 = 0.011 mag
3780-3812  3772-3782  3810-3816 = 0.023 mag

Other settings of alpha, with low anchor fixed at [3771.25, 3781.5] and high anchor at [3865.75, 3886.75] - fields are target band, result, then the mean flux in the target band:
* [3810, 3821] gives 0.71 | 13.8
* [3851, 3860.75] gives 0.29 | 14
